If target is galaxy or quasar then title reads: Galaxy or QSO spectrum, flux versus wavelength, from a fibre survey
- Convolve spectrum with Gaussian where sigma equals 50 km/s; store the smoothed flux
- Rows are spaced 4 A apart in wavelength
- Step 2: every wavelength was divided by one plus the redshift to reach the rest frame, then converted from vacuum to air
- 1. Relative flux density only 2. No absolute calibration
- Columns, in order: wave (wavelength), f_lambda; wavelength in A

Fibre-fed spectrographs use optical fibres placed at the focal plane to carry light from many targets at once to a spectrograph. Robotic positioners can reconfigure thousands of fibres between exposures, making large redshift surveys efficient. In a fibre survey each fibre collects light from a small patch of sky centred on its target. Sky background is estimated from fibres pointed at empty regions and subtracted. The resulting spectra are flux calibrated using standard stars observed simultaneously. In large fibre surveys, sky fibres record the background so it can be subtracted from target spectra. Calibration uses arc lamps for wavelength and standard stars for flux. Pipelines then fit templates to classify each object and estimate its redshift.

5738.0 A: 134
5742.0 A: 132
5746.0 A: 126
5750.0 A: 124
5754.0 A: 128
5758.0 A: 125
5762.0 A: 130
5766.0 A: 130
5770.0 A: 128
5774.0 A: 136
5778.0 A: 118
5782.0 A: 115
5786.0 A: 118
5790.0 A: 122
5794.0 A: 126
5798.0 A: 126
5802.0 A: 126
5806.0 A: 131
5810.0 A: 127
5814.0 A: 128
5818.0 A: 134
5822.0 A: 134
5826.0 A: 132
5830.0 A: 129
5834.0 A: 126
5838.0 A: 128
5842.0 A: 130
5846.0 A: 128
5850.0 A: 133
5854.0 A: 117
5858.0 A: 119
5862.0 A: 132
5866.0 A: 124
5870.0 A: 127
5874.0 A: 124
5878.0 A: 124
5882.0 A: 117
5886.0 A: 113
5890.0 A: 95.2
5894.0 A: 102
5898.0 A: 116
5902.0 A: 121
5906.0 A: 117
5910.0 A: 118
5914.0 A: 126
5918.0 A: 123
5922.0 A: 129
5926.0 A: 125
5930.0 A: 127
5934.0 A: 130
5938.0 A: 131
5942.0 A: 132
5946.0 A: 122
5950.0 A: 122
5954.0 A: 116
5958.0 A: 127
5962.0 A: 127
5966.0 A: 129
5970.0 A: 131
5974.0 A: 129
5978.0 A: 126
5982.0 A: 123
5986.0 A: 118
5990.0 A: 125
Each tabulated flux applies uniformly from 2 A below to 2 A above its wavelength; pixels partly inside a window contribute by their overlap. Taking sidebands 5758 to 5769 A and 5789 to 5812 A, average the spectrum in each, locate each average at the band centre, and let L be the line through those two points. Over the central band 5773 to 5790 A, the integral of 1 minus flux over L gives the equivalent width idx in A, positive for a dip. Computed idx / 0.9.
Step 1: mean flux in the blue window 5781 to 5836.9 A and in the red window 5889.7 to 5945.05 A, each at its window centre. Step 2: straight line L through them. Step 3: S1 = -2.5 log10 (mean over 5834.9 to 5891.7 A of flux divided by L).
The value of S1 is 0.02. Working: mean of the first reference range 127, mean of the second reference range 122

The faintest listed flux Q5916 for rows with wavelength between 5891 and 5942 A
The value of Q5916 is 102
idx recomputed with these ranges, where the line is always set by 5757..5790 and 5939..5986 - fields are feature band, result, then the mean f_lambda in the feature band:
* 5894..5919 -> 1.3 A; 119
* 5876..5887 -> 0.6 A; 118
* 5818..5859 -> -1.0 A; 128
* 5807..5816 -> -0.2 A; 128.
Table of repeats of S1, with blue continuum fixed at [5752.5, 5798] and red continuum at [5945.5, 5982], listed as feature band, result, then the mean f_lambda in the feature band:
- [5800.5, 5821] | -0.04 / 130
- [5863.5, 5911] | 0.08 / 117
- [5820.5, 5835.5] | -0.04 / 130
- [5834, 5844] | -0.03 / 128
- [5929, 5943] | -0.04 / 130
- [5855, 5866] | 0.01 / 124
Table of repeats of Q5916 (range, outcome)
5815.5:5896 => 95.2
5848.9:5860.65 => 117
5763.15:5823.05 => 115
